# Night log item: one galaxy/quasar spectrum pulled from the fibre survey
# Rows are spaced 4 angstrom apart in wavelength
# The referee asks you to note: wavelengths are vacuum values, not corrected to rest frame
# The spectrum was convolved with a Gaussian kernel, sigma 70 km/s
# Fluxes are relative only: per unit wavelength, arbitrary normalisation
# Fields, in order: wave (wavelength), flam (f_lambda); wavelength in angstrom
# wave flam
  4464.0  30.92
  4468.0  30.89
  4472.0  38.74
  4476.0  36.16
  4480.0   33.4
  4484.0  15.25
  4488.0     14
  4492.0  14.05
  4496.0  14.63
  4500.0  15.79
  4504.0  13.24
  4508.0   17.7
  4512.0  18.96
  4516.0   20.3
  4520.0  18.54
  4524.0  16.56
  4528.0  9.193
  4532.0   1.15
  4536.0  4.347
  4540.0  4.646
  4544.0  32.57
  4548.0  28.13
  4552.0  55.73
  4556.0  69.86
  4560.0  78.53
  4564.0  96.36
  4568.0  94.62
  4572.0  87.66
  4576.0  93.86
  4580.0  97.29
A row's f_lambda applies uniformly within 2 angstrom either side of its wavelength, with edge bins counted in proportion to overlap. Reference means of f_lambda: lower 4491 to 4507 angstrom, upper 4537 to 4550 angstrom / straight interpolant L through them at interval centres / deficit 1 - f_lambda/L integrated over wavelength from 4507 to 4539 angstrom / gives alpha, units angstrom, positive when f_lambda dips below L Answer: 7.9 angstrom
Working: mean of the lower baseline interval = 14.7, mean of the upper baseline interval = 20.4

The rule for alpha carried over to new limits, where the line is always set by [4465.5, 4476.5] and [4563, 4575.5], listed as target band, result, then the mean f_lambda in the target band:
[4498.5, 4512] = 9.6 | 16.1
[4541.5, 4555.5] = 7.0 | 40.9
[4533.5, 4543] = 8.6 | 7.28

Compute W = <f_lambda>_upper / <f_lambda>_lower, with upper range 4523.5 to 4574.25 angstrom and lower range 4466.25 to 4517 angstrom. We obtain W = 2.1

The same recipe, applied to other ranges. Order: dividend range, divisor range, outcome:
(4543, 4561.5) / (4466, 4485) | 1.68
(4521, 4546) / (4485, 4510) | 0.78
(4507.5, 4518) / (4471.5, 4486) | 0.64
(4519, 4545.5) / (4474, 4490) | 0.48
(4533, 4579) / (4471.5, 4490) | 2.19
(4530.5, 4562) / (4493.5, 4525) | 2.06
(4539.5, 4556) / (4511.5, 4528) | 2.15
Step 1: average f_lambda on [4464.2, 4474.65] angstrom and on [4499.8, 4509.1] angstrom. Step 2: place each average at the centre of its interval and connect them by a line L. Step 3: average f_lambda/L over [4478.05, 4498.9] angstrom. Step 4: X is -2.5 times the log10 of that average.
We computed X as 0.319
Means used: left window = 34.2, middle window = 18.1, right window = 15.3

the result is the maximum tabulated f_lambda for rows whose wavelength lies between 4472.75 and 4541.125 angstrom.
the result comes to 36.16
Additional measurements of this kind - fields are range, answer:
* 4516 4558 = 69.86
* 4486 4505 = 15.79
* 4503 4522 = 20.3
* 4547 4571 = 96.36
